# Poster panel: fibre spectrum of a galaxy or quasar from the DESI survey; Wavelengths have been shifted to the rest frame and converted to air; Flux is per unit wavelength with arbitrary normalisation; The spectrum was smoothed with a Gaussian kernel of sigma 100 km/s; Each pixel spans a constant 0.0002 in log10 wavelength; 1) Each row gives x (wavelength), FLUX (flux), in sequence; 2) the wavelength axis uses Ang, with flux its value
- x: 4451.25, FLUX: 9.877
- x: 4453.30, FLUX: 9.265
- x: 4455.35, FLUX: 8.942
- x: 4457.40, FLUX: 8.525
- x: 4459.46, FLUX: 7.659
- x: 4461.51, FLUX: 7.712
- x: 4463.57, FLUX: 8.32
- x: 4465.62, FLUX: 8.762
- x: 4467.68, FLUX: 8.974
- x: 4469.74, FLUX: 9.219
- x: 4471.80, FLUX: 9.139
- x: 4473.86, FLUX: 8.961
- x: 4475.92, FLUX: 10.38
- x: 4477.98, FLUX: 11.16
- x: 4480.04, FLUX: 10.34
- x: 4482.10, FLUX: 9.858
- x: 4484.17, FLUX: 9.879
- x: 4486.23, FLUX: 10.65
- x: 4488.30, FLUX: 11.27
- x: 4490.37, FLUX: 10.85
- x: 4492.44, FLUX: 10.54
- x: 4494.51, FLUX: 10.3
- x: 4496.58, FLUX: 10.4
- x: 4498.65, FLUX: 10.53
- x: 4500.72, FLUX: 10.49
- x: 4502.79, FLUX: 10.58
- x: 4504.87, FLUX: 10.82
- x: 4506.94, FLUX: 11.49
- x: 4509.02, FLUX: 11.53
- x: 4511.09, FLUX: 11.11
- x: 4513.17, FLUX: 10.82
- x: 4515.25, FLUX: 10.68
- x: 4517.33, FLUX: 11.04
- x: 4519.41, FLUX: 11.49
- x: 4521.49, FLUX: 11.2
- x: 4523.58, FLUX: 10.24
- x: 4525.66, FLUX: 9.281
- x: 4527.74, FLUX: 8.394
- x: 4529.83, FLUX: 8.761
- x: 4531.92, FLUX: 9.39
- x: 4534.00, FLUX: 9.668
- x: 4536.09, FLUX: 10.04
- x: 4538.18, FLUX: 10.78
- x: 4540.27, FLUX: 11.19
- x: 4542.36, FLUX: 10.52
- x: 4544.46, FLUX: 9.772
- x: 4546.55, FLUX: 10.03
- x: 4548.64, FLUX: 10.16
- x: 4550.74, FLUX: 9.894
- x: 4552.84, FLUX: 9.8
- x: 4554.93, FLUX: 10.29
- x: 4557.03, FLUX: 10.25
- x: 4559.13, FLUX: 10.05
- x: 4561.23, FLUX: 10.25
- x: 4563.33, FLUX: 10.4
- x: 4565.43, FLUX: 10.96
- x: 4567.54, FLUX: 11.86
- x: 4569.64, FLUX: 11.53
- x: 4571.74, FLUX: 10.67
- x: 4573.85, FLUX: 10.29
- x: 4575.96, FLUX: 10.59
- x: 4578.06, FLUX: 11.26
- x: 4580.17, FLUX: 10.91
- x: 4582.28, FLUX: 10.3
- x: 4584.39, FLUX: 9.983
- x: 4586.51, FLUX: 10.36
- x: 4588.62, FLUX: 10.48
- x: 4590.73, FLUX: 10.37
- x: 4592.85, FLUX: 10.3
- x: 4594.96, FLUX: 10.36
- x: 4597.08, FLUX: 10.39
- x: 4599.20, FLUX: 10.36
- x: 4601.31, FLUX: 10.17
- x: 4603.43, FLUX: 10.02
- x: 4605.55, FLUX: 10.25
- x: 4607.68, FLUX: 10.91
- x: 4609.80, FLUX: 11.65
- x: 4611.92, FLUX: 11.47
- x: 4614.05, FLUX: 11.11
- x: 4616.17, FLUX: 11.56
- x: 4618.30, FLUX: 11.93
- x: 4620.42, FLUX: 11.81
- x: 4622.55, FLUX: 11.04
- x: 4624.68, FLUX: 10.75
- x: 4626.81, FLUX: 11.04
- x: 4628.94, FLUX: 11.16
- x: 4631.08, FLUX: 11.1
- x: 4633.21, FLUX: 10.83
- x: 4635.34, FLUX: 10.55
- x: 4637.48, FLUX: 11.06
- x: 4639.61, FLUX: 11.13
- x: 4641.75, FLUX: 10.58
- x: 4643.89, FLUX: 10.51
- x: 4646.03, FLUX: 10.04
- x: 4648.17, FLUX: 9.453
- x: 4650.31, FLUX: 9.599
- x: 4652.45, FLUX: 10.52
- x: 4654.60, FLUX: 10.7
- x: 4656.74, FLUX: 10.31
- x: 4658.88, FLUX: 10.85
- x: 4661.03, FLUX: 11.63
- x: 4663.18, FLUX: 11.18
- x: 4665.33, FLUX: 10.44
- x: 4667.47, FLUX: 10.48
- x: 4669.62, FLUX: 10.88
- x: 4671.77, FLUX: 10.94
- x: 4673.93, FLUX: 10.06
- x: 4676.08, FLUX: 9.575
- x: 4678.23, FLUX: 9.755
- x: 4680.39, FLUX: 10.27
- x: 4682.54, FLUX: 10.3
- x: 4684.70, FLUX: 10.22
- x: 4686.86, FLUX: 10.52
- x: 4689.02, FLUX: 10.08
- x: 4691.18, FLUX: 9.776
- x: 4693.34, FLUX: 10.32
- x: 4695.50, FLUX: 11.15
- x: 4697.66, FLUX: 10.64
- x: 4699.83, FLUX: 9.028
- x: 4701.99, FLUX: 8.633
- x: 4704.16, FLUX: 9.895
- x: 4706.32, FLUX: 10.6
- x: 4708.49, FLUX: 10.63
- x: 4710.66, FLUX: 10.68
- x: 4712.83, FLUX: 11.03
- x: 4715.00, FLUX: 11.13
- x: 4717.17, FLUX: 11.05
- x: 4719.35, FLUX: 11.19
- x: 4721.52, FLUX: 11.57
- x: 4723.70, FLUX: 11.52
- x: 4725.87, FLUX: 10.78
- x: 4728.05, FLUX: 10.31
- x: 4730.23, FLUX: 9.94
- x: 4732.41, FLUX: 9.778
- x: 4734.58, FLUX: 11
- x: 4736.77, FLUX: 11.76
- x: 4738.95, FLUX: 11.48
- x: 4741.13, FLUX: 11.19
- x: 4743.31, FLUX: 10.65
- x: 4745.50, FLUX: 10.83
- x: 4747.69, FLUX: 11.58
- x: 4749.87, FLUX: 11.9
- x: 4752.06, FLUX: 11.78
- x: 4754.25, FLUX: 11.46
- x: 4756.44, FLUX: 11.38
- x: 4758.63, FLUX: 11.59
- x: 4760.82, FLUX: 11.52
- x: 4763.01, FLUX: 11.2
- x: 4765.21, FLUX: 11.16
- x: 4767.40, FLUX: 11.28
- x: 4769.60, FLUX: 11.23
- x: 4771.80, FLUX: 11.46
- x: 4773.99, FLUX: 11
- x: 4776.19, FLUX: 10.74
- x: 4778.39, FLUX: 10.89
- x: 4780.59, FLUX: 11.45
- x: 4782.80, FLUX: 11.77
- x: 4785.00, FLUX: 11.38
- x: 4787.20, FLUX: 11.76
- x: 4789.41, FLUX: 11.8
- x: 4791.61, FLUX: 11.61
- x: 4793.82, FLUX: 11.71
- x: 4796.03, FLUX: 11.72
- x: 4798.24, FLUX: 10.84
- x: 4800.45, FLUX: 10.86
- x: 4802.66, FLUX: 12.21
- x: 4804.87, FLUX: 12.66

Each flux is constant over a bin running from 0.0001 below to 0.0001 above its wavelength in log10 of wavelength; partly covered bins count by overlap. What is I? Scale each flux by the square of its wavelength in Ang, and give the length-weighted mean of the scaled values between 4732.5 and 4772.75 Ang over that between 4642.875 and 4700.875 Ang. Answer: 1.13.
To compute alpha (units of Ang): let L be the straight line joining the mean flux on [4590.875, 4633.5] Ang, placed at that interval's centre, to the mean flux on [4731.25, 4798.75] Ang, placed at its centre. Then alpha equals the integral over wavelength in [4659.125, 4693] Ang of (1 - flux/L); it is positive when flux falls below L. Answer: 2.0 Ang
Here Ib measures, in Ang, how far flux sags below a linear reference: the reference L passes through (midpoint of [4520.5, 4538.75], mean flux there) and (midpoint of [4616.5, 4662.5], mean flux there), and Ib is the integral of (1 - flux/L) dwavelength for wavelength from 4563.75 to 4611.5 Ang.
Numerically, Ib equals -1.65 Ang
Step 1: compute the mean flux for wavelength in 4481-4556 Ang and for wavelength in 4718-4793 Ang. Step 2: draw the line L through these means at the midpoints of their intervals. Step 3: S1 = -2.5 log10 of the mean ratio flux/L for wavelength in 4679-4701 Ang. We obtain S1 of 0.080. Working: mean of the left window 10.4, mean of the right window 11.2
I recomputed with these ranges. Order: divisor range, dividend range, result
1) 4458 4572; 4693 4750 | 1.15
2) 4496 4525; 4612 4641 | 1.08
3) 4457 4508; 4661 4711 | 1.14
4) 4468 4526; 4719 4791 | 1.19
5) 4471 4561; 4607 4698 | 1.10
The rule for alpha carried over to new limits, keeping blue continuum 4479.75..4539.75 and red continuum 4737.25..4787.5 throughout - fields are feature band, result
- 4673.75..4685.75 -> 1.1 Ang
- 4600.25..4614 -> 0.0 Ang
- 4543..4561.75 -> 0.9 Ang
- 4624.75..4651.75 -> 0.7 Ang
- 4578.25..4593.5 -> 0.4 Ang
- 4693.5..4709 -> 1.5 Ang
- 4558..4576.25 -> -0.2 Ang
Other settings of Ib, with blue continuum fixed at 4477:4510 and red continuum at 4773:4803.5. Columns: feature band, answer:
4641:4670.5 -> 1.5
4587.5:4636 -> 0.5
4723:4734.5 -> 0.8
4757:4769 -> 0.0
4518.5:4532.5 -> 1.2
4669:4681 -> 1.0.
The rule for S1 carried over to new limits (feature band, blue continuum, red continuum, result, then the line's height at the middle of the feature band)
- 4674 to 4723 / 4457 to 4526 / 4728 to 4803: 0.06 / 11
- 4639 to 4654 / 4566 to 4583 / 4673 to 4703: 0.01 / 10.4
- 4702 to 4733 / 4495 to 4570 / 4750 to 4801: 0.05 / 11.2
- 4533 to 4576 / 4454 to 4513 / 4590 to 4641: 0.00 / 10.5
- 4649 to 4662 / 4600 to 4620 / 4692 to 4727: 0.03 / 10.8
